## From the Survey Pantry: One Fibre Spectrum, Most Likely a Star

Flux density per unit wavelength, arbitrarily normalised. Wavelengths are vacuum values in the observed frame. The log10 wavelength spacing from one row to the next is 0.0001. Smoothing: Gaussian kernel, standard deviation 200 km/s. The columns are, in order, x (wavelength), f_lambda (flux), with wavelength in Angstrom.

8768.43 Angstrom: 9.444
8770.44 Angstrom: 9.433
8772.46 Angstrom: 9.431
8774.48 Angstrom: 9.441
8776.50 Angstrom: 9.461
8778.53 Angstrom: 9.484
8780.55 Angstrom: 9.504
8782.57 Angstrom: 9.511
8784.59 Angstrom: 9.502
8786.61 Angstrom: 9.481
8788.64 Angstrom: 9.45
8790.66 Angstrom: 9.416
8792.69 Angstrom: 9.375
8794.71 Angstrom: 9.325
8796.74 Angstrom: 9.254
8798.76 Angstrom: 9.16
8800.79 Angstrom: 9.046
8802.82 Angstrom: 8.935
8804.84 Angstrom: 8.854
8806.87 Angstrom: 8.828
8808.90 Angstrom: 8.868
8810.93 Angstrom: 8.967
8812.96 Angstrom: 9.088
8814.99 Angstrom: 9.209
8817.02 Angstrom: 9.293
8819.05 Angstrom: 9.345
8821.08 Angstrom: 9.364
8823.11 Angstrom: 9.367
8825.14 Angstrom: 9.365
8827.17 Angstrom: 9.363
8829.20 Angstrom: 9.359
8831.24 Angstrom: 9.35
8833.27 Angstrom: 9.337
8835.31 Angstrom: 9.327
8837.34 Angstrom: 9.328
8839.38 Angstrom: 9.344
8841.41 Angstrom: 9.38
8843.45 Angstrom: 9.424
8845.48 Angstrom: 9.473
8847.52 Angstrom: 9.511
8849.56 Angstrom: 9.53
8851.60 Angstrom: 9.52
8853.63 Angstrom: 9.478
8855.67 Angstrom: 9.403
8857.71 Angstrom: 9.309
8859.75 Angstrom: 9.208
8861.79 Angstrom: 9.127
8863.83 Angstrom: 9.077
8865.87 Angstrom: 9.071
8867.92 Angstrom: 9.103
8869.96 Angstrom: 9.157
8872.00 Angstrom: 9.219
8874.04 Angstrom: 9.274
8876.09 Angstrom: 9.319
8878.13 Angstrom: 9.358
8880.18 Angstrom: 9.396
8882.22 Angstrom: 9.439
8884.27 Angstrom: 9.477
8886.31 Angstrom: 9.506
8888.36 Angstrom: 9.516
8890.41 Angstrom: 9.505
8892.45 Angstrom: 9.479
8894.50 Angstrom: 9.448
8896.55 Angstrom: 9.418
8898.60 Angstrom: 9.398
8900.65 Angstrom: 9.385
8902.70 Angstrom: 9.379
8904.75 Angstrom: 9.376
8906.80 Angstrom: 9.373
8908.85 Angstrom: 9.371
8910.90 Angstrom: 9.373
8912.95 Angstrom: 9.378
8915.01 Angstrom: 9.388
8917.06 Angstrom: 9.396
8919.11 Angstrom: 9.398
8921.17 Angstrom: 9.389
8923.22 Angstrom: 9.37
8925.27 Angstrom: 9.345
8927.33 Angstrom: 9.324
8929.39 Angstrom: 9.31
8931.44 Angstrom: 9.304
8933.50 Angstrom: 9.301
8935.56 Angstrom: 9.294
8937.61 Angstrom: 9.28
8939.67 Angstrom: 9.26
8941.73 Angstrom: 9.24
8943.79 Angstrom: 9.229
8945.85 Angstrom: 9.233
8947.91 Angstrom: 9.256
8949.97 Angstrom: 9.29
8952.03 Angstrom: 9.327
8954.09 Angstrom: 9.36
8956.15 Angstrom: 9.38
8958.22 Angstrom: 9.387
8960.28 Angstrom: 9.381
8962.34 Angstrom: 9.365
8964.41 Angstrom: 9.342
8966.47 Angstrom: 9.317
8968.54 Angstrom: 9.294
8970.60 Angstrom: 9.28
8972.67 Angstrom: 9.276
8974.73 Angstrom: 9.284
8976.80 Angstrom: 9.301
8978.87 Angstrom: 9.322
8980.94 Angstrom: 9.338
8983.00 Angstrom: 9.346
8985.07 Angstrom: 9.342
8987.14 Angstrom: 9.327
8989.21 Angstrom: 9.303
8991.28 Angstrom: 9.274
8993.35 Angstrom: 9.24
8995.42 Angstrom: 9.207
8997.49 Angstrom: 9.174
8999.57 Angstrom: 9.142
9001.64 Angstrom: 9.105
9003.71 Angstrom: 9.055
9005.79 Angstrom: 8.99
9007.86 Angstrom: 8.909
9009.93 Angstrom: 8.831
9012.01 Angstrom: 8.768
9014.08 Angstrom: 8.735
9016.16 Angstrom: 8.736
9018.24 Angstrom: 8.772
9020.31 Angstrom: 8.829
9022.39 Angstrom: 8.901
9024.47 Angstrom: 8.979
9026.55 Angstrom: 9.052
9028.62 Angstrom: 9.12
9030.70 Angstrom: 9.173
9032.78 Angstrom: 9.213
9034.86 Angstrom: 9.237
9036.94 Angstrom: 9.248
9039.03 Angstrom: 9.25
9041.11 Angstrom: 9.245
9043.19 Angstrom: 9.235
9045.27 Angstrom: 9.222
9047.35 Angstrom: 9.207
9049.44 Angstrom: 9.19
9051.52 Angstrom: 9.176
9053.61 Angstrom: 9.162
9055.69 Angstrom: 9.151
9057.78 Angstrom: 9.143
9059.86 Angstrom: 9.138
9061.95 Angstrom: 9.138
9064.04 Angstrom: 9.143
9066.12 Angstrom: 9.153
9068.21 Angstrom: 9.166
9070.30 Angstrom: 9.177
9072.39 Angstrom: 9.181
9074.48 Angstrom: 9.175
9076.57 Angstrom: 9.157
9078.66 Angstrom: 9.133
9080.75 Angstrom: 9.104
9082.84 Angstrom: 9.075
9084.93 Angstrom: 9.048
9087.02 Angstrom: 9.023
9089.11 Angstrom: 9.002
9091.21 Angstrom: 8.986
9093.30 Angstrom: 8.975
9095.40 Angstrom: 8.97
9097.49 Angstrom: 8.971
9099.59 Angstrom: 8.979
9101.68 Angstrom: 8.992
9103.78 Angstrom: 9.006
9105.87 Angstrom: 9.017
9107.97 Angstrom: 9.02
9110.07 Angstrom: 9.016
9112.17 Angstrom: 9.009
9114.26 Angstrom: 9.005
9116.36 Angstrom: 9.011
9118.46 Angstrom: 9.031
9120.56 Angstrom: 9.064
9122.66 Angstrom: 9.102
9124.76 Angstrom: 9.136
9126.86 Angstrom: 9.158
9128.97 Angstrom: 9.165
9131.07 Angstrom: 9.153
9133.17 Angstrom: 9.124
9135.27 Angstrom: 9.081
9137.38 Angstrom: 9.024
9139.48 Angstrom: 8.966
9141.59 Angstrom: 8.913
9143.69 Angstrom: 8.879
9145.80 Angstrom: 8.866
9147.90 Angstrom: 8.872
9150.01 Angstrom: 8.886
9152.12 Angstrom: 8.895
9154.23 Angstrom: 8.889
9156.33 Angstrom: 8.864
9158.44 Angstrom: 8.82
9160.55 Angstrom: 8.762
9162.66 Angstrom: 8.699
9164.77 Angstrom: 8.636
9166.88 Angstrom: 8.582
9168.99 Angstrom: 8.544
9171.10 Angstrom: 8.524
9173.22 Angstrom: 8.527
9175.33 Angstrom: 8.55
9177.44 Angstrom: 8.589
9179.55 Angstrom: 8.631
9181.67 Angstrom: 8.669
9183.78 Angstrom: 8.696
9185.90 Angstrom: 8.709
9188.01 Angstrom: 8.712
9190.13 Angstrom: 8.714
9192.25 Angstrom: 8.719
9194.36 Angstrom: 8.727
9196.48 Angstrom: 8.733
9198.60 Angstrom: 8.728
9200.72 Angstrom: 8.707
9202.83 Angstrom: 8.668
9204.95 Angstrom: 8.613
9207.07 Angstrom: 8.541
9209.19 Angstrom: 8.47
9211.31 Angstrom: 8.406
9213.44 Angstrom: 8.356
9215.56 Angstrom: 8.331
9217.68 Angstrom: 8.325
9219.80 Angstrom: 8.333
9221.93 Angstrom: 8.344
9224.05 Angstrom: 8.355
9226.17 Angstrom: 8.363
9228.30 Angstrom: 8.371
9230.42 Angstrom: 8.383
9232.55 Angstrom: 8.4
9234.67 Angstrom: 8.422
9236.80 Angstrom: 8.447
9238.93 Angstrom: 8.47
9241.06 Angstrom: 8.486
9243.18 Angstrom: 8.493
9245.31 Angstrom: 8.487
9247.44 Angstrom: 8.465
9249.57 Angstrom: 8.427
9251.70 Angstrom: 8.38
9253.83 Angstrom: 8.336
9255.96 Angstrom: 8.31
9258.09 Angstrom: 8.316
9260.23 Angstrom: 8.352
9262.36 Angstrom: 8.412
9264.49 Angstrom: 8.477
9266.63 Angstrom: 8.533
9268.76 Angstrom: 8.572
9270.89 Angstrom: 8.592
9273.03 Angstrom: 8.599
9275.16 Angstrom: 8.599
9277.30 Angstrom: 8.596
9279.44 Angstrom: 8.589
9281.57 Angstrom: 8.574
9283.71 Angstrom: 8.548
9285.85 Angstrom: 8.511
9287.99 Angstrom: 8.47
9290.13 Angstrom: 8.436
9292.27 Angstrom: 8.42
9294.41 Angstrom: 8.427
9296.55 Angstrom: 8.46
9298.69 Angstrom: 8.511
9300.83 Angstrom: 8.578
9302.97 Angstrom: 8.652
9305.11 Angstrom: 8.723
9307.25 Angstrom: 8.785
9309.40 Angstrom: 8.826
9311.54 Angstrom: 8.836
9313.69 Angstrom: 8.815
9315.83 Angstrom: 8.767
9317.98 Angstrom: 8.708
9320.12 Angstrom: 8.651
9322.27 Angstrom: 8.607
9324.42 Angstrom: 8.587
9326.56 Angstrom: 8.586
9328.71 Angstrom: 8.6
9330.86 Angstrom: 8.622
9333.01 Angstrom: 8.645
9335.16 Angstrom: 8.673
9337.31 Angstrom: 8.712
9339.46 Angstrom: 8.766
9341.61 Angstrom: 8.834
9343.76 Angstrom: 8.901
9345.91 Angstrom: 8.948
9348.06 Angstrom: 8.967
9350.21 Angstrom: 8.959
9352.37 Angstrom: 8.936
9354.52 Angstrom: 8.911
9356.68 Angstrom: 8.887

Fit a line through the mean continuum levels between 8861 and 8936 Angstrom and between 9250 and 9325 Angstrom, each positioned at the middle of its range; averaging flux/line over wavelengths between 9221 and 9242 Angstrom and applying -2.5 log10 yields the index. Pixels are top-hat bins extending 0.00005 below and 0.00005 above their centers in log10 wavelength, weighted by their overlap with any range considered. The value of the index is 0.03 mag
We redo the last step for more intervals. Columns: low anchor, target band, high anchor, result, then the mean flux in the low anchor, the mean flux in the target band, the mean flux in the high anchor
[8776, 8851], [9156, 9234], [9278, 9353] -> 0.03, 9.3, 8.57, 8.67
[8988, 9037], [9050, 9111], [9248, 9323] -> -0.02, 9.04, 9.08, 8.55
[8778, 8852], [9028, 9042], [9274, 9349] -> -0.02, 9.3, 9.21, 8.66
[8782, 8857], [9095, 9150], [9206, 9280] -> -0.04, 9.3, 9.02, 8.44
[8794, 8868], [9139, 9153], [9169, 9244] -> -0.03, 9.25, 8.89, 8.53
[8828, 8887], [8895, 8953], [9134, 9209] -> -0.01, 9.34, 9.34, 8.74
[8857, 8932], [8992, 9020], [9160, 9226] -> 0.01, 9.34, 8.97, 8.57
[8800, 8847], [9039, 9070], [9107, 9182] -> -0.02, 9.23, 9.18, 8.88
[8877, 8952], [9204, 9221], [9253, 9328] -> 0.04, 9.37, 8.42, 8.57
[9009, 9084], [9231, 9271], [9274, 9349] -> 0.04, 9.09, 8.44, 8.66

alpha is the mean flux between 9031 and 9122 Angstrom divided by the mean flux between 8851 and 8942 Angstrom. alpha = 1.0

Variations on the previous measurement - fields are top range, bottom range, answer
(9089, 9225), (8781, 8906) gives 0.94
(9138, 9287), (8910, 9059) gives 0.93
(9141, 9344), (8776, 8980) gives 0.92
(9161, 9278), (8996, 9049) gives 0.94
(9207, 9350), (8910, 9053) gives 0.93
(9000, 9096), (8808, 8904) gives 0.97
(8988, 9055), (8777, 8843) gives 0.98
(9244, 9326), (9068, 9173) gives 0.95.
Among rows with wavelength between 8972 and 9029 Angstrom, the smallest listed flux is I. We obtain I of 8.735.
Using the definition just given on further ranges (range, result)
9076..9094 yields 8.975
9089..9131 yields 8.97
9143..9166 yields 8.636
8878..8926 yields 9.345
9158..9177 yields 8.524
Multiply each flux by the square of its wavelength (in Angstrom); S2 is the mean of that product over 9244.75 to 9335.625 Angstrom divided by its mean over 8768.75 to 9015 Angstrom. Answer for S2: 1.00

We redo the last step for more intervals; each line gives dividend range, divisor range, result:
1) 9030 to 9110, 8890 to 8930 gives 1.01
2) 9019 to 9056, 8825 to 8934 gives 1.01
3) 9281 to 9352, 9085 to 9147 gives 1.00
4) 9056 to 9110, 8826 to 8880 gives 1.02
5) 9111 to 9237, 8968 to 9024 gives 1.00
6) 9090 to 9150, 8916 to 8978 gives 1.01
